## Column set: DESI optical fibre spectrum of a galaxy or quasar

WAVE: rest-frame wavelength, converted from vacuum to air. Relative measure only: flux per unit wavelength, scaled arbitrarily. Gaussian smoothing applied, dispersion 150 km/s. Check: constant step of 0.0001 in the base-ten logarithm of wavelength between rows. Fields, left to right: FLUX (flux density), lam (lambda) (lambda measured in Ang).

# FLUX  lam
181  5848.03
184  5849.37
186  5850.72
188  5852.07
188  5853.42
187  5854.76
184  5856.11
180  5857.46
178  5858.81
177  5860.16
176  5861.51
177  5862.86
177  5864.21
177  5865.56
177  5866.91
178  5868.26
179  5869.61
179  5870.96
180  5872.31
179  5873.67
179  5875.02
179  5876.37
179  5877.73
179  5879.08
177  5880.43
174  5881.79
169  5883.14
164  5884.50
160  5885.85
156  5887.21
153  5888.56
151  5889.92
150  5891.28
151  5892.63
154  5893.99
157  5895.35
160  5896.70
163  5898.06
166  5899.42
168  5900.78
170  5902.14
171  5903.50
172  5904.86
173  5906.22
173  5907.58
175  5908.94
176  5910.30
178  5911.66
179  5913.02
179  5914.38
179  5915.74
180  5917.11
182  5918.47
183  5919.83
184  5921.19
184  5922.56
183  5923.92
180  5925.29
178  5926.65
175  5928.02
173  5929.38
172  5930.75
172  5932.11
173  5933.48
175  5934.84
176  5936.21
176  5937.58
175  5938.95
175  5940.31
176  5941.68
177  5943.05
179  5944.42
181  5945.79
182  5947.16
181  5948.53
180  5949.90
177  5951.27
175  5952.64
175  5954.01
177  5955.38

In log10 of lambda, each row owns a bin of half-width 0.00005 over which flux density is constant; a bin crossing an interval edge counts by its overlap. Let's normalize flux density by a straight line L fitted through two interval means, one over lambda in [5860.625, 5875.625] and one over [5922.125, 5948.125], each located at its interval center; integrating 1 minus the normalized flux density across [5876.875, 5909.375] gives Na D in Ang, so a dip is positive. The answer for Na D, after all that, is 2.3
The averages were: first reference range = 178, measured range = 165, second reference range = 177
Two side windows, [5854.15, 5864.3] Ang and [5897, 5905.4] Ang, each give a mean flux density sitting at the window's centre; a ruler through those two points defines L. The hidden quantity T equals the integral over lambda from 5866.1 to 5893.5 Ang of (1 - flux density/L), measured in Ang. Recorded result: 0.67 Ang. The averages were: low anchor 179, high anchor 168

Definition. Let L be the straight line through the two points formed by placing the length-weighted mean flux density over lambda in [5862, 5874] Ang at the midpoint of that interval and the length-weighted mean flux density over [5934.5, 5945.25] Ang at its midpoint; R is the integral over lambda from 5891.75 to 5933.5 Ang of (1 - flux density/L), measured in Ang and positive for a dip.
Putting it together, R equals 0.9 Ang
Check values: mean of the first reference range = 178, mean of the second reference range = 176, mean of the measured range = 173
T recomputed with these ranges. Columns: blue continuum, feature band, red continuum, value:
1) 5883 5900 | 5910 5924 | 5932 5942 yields -1.1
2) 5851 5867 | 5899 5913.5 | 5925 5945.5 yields 0.4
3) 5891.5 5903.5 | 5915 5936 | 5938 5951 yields -0.8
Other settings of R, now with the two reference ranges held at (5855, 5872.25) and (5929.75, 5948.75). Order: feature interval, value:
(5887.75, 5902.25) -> 1.6 Ang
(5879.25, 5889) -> 0.7 Ang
